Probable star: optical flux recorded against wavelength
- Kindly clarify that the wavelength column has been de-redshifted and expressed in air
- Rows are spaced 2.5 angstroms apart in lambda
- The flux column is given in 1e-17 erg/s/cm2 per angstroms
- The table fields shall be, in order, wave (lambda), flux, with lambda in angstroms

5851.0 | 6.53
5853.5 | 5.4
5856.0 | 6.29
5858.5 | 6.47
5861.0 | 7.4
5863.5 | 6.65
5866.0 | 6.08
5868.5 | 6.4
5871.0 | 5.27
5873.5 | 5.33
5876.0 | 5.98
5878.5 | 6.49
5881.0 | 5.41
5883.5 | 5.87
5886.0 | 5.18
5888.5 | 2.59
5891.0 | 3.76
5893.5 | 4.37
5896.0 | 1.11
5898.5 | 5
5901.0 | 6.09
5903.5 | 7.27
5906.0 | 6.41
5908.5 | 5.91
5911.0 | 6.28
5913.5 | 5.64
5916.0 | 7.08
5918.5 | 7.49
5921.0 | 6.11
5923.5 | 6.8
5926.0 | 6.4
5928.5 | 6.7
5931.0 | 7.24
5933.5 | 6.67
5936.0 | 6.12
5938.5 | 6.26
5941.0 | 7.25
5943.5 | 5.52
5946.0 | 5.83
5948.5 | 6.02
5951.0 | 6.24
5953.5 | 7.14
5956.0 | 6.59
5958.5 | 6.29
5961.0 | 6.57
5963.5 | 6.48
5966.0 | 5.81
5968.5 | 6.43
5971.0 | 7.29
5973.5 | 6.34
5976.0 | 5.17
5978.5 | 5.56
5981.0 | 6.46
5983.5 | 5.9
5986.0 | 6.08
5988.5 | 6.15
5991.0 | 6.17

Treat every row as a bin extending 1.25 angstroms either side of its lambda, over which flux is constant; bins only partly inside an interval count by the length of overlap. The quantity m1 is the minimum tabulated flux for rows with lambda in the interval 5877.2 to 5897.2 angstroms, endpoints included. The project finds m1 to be 1.11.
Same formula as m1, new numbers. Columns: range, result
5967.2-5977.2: 5.17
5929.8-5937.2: 6.12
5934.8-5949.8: 5.52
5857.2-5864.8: 6.47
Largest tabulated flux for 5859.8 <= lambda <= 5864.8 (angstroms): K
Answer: 7.4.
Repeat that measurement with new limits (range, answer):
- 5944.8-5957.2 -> 7.14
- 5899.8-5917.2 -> 7.27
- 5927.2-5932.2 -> 7.24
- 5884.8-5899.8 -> 5.18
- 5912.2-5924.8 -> 7.49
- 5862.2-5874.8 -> 6.65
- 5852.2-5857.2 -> 6.29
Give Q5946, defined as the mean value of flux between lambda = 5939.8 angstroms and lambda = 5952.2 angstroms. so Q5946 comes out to 6.17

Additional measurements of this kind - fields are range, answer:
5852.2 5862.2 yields 6.39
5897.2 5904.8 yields 6.09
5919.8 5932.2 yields 6.65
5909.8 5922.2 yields 6.52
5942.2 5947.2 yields 5.69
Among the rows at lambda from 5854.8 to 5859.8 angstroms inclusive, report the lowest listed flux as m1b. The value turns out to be 6.29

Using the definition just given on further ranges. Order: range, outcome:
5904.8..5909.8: 5.91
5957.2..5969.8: 5.81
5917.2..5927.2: 6.11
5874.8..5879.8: 5.98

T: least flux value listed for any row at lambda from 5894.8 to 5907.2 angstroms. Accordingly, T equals 1.11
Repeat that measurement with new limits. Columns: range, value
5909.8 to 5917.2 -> 5.64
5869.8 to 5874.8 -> 5.27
